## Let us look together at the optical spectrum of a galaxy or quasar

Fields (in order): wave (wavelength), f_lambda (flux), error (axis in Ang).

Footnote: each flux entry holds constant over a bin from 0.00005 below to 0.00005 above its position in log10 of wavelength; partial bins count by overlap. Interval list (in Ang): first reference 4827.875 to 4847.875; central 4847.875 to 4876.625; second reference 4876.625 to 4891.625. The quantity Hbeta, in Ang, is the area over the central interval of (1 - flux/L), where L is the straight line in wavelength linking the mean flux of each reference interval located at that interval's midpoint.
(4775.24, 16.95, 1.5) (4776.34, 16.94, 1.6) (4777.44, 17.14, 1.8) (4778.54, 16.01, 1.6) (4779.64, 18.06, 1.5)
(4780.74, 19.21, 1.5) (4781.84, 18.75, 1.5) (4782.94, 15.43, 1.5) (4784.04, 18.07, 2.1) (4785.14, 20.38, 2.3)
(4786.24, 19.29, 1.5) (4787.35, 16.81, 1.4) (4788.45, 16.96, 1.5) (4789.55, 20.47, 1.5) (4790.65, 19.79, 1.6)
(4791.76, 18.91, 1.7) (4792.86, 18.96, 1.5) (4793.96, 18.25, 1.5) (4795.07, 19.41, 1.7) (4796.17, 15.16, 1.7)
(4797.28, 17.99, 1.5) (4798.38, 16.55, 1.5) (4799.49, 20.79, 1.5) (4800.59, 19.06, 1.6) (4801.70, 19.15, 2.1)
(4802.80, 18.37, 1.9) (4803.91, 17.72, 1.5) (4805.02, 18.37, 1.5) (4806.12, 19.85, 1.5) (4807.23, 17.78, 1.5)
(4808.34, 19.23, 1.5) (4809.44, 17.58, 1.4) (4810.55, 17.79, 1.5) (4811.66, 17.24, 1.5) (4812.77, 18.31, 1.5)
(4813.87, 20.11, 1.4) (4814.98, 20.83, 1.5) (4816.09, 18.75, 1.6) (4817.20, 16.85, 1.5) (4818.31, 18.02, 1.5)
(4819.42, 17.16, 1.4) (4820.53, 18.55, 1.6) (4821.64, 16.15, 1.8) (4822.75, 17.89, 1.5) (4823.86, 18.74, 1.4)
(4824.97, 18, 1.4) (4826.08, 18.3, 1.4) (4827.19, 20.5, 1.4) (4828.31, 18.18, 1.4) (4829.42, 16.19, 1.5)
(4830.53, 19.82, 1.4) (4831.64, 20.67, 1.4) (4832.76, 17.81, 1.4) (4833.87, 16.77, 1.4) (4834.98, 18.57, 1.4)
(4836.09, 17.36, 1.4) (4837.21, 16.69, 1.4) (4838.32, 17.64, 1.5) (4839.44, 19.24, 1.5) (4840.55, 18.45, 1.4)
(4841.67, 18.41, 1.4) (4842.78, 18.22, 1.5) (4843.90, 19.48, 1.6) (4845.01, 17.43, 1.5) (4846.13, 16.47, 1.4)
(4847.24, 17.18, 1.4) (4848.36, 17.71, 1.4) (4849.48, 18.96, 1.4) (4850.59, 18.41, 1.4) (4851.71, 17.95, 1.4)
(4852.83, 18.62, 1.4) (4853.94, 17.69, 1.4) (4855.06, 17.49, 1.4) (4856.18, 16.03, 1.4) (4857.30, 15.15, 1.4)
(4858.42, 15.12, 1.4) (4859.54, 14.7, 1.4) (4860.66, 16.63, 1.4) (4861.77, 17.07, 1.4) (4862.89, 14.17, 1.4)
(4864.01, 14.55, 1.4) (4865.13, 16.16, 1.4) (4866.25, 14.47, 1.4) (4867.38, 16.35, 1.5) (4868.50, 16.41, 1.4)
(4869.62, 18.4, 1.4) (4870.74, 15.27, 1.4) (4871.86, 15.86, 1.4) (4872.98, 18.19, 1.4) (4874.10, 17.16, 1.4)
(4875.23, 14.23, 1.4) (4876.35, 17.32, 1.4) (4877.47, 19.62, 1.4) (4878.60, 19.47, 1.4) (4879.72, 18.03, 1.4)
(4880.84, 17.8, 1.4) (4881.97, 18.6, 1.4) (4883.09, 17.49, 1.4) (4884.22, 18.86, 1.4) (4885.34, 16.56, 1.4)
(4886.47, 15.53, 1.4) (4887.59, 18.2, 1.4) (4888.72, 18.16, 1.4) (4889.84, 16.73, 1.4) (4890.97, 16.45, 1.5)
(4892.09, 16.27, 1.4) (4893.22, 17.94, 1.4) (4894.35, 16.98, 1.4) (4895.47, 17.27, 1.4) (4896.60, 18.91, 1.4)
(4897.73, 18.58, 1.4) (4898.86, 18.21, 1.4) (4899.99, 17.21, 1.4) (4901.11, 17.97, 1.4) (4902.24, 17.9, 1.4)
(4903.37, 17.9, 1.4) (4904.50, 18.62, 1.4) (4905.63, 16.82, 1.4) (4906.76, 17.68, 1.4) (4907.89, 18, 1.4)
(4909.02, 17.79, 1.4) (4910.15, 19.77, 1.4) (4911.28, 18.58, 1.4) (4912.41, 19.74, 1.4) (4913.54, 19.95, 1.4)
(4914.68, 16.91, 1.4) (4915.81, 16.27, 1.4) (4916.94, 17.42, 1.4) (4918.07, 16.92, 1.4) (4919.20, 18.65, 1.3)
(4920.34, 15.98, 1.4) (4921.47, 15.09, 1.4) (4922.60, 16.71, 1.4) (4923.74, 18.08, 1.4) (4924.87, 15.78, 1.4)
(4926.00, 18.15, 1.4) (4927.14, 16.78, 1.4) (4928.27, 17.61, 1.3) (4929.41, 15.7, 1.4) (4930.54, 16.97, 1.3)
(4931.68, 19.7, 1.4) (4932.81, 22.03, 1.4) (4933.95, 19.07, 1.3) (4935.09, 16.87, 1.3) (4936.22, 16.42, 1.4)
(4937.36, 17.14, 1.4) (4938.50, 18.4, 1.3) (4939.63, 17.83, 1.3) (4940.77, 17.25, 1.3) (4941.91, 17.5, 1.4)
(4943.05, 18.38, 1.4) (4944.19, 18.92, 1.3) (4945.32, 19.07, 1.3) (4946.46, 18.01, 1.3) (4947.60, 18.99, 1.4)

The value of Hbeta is 2.2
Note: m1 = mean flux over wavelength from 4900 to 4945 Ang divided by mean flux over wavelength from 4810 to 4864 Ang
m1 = 1.0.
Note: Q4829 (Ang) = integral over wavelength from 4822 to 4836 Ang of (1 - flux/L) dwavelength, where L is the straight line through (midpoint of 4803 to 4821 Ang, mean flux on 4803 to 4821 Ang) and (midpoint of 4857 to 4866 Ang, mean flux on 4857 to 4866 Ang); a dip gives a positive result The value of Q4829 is -0.8 Ang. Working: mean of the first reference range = 18.4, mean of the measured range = 18.4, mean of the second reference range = 15.4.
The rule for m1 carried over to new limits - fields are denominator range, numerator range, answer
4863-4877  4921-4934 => 1.09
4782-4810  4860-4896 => 0.92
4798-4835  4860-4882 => 0.91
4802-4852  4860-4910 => 0.95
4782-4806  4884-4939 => 0.96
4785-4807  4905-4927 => 0.95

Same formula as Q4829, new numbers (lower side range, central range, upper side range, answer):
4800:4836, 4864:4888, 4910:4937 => 1.2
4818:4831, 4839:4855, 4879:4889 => -0.1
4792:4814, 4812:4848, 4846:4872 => -1.5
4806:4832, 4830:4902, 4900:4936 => 2.9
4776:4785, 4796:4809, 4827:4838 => -0.4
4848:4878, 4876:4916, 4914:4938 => -2.1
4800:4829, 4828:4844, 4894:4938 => 0.1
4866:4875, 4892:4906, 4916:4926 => -0.9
